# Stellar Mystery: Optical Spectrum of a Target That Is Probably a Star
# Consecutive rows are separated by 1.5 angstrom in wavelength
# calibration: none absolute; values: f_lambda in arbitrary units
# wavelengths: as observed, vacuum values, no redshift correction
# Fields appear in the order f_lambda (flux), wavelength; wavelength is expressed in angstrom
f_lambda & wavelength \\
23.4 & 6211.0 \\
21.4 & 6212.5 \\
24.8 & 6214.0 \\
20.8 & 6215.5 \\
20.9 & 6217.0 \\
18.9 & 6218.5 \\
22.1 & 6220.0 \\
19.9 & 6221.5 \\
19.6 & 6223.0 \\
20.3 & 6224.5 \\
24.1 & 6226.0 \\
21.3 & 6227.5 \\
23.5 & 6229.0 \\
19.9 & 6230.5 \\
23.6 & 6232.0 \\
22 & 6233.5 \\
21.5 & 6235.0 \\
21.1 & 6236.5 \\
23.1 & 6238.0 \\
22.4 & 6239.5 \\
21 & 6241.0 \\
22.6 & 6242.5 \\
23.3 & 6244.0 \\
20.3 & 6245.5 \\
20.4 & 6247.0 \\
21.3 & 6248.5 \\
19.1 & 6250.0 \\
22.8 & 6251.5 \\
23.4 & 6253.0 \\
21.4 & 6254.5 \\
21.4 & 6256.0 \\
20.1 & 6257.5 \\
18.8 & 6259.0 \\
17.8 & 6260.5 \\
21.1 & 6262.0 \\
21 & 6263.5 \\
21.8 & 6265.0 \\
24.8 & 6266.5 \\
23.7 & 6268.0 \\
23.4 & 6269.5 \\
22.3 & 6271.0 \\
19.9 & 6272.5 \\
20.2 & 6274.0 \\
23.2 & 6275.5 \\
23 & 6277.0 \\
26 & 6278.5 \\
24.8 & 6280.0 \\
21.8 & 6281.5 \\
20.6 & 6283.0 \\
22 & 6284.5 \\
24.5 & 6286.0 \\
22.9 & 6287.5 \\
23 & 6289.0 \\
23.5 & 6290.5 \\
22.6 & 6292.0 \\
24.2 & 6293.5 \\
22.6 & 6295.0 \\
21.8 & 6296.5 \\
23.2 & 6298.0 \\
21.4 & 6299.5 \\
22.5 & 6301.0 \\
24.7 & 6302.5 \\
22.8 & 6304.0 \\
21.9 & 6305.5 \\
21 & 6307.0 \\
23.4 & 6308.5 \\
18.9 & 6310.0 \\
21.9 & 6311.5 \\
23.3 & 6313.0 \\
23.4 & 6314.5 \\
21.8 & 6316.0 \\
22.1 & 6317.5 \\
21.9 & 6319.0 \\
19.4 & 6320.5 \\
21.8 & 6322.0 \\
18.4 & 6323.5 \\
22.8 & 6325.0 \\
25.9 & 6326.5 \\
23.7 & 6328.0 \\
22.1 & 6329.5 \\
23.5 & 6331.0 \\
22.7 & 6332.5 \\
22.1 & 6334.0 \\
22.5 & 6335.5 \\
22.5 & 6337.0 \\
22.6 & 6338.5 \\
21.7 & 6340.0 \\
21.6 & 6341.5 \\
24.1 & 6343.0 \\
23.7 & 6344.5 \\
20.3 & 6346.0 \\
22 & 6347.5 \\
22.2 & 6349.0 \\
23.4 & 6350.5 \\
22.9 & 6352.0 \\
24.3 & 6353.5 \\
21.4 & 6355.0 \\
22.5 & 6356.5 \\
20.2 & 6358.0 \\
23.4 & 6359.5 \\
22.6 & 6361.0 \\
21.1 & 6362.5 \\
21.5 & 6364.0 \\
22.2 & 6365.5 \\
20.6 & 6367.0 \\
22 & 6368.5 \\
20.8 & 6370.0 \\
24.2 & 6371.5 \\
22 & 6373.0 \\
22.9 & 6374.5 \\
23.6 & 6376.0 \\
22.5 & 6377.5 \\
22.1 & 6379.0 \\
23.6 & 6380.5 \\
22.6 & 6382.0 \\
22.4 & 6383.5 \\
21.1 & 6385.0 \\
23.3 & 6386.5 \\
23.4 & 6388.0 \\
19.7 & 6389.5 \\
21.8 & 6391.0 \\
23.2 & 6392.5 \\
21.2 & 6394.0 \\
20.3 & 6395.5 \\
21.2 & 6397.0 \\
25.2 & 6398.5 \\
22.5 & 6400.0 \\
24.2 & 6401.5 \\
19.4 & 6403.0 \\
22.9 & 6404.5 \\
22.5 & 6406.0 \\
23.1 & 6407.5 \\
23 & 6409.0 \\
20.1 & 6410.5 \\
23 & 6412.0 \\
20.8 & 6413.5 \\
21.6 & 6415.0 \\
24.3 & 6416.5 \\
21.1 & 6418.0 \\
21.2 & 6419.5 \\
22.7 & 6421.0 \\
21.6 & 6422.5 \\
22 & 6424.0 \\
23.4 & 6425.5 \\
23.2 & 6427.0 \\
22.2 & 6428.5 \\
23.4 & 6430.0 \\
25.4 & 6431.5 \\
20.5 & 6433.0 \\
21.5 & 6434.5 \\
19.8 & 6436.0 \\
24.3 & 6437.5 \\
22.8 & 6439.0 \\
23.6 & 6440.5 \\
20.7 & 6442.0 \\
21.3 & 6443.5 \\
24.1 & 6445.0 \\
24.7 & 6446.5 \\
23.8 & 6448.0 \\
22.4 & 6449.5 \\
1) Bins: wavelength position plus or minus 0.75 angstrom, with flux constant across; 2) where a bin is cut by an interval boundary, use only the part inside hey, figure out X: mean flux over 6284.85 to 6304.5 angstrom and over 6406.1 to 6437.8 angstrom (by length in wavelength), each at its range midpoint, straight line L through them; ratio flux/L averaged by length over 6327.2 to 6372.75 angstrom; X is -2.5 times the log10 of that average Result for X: 0.02 mag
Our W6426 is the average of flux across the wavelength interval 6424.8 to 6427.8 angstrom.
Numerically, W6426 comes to 23.3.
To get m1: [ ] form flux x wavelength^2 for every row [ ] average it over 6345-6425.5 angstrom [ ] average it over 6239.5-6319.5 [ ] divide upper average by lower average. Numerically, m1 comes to 1.04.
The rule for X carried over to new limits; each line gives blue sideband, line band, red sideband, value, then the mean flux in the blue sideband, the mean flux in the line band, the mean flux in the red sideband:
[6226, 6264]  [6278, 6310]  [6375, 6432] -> -0.053 mag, 21.4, 22.8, 22.4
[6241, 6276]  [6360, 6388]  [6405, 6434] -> -0.010 mag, 21.5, 22.3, 22.4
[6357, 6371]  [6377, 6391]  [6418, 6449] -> -0.017 mag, 21.7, 22.3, 22.6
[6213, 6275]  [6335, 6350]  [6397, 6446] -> -0.016 mag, 21.5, 22.3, 22.4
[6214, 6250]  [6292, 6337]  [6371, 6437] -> -0.022 mag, 21.5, 22.3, 22.3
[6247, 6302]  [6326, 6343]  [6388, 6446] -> -0.030 mag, 22.2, 22.8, 22.3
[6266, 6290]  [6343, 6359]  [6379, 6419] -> 0.004 mag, 22.9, 22.4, 22.2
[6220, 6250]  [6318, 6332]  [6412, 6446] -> -0.011 mag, 21.6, 22.2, 22.4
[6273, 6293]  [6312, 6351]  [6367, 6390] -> 0.014 mag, 22.9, 22.4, 22.4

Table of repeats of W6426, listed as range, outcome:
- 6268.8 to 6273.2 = 21.9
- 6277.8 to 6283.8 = 23.3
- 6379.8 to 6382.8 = 23.1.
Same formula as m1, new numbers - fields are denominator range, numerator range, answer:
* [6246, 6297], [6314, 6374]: 1.03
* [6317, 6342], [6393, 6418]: 1.02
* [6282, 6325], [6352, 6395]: 1.02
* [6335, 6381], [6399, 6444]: 1.02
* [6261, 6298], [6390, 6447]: 1.03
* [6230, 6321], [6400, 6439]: 1.06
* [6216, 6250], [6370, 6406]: 1.10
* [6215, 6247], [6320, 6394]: 1.08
